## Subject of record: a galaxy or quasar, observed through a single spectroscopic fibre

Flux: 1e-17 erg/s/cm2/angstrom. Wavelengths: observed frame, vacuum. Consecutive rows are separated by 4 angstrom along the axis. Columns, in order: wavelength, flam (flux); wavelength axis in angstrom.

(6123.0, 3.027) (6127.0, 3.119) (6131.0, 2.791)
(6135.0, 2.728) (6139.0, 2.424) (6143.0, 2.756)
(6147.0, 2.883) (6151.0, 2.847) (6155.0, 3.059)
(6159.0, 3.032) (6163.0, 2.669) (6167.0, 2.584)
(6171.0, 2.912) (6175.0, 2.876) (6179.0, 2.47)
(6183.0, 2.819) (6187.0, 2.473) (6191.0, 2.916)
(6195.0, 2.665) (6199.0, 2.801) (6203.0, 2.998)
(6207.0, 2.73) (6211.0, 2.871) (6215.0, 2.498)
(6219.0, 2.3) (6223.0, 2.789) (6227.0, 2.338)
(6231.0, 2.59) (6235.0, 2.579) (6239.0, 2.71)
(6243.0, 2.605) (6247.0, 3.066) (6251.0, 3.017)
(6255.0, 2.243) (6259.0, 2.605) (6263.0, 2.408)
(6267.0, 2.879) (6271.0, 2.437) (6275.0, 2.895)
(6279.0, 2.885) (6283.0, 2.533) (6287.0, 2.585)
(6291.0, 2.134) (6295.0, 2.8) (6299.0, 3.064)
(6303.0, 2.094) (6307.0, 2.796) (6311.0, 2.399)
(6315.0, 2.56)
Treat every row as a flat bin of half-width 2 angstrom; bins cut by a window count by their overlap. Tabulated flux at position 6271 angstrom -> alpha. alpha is 2.437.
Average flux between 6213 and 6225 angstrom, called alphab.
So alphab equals 2.53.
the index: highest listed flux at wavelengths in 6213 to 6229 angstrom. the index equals 2.789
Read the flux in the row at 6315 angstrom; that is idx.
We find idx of 2.56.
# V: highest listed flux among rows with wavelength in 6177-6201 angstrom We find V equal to 2.916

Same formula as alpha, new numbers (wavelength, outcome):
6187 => 2.473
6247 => 3.066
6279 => 2.885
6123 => 3.027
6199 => 2.801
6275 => 2.895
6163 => 2.669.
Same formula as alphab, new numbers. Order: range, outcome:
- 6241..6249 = 2.84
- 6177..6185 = 2.64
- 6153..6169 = 2.84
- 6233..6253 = 2.8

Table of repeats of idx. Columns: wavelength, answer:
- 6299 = 3.064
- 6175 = 2.876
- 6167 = 2.584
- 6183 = 2.819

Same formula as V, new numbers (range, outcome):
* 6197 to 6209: 2.998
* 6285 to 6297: 2.8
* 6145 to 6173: 3.059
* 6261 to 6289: 2.895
